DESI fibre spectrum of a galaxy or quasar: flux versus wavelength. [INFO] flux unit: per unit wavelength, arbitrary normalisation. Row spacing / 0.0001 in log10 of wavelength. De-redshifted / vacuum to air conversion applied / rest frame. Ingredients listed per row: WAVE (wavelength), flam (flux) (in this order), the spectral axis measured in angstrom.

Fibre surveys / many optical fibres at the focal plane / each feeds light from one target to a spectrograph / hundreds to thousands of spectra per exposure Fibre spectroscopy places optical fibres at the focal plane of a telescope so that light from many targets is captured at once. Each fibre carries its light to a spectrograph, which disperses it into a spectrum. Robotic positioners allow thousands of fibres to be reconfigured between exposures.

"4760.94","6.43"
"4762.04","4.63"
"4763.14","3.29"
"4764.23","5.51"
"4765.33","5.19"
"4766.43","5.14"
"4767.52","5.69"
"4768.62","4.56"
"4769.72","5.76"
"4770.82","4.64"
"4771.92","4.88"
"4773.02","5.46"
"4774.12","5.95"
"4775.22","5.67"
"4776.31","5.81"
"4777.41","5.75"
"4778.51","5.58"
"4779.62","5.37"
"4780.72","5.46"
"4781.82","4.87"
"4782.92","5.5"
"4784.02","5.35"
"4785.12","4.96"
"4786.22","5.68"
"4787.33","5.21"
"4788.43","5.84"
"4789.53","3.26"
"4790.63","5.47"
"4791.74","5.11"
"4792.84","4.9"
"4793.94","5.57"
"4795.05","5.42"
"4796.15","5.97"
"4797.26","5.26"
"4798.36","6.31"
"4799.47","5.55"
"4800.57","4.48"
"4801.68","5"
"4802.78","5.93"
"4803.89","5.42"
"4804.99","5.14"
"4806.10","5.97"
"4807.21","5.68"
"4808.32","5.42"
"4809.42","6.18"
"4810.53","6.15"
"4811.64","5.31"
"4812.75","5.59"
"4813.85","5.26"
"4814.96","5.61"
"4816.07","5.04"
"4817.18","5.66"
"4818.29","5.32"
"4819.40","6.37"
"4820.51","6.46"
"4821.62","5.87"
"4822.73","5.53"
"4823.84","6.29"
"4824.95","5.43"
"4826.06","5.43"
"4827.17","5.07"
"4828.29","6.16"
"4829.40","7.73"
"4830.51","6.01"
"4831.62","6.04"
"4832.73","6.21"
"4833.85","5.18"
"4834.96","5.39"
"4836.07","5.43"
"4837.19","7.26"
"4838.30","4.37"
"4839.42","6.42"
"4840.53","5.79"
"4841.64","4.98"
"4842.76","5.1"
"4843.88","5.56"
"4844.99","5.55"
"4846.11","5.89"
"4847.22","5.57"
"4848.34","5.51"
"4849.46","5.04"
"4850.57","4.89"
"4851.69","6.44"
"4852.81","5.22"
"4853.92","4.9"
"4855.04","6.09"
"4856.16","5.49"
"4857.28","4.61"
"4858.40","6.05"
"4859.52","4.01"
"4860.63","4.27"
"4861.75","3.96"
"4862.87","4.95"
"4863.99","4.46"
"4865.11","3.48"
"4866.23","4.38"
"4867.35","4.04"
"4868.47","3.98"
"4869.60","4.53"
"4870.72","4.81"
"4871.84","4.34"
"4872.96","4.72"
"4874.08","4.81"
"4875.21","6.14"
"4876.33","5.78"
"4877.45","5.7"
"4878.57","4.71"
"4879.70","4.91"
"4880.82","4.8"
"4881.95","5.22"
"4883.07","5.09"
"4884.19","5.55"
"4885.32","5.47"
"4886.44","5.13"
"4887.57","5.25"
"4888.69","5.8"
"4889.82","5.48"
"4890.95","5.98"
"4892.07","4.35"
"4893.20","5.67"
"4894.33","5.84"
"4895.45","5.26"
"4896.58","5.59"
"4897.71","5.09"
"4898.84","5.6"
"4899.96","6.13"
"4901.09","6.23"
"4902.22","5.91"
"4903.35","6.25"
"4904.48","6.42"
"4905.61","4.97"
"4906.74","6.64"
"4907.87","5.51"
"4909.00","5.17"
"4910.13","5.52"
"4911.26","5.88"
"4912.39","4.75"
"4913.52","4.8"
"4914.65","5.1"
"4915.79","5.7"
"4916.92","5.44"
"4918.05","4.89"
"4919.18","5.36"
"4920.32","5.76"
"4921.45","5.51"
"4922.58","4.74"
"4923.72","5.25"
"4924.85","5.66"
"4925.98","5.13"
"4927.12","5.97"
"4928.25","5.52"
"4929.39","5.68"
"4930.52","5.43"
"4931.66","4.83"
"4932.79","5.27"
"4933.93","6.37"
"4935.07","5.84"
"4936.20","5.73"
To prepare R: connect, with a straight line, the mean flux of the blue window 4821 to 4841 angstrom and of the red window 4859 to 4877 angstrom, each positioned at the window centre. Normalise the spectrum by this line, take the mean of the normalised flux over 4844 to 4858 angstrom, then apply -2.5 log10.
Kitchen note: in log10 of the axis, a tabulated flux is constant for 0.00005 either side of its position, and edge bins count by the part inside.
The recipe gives -0.06 mag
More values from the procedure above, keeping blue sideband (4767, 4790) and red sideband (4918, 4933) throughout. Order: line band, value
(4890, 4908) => -0.069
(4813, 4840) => -0.095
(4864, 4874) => 0.232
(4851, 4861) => 0.020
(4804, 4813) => -0.069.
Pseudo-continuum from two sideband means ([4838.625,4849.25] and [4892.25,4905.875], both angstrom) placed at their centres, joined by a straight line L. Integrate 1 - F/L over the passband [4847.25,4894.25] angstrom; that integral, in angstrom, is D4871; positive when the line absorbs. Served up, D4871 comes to 5.0 angstrom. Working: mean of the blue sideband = 5.55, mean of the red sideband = 5.72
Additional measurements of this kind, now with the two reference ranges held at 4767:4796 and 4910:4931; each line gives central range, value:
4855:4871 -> 2.4 angstrom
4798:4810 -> -0.5 angstrom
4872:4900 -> 0.1 angstrom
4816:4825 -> -0.9 angstrom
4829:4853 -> -1.7 angstrom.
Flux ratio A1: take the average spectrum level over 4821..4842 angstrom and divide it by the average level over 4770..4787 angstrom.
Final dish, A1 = 1.08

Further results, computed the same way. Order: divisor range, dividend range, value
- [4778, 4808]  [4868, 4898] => 0.97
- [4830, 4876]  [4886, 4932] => 1.06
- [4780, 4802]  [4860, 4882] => 0.89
